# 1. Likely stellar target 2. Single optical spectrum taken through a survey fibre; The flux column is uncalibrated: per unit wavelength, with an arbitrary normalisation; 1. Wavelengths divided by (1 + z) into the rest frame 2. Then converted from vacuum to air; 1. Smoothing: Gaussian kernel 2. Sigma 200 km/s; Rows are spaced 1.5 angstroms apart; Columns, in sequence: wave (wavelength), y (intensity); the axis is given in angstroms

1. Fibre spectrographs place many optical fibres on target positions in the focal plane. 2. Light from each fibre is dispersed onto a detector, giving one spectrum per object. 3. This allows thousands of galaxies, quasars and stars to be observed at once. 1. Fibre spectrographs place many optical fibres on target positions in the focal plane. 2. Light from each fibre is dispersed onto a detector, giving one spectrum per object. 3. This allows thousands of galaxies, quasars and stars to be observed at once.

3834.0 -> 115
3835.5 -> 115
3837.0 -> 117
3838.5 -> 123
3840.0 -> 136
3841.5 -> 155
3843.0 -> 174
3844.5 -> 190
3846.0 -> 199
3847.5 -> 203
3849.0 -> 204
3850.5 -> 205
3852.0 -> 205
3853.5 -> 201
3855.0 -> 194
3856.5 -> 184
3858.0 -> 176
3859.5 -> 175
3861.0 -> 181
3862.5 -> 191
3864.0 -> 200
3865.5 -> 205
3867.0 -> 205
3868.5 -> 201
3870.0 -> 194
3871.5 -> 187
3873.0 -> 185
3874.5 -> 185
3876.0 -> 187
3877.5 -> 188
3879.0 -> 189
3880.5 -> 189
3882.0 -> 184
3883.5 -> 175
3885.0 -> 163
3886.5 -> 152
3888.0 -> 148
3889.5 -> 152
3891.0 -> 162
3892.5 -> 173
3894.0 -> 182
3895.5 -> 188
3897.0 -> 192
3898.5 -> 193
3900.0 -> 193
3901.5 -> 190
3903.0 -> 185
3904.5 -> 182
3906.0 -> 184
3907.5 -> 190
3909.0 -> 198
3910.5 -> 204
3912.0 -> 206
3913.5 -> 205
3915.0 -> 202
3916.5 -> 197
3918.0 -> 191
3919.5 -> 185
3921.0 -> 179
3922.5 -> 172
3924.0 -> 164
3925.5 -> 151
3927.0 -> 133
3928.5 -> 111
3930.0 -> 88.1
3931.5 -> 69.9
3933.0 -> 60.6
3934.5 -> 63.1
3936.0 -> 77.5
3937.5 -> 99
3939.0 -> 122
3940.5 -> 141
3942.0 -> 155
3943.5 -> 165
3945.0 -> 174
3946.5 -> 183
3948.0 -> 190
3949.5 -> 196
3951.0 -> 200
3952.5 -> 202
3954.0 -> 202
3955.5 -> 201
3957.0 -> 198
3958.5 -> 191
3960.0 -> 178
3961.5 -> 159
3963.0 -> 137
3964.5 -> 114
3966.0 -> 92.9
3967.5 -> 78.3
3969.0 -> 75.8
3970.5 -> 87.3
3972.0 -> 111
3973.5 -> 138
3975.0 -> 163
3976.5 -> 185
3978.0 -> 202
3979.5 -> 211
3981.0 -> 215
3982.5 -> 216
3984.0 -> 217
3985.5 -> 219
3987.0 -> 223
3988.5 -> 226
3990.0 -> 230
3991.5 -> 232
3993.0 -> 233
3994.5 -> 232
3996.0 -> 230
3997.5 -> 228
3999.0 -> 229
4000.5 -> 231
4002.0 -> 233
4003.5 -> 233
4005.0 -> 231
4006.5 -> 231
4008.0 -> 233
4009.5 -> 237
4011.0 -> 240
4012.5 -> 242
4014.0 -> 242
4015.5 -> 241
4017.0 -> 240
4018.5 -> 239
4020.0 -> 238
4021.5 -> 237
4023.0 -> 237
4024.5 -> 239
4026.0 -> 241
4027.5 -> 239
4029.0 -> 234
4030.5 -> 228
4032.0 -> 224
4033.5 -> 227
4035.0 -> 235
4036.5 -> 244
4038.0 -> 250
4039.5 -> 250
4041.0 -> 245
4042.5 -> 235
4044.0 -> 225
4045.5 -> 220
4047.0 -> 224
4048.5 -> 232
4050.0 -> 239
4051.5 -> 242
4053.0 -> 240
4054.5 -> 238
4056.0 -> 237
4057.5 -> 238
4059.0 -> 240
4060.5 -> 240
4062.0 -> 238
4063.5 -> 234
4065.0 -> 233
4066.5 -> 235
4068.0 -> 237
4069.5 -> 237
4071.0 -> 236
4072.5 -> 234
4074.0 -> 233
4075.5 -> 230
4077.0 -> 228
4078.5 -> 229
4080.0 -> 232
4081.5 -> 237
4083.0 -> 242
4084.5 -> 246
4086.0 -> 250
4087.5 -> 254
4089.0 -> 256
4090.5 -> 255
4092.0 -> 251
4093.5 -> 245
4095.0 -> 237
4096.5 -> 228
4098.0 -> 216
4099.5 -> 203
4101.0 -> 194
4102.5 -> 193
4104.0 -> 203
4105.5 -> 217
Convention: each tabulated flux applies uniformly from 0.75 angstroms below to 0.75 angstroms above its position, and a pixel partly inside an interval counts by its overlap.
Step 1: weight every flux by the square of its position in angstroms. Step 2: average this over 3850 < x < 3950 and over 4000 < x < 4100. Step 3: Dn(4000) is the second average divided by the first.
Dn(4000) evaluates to 1.49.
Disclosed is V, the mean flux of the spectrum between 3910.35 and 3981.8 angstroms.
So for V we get 154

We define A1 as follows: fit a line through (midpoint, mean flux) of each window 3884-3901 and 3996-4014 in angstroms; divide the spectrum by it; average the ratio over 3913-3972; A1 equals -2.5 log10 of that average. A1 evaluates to 0.323 mag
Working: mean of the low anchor 173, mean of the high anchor 234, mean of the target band 148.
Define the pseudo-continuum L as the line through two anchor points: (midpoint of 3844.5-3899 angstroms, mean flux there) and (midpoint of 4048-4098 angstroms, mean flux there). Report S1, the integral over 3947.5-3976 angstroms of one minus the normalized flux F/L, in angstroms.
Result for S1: 7.6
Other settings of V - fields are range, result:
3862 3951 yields 169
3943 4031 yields 202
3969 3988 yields 179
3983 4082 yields 234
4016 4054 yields 236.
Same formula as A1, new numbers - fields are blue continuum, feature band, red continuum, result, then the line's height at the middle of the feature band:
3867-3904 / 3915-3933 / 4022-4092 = 0.29 mag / 194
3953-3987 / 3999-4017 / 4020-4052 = -0.15 mag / 206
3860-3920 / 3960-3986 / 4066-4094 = 0.34 mag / 210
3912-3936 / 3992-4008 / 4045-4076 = -0.18 mag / 195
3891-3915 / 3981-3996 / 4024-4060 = -0.03 mag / 219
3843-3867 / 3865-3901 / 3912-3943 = -0.06 mag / 173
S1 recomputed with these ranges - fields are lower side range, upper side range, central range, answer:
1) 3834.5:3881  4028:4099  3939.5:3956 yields 2.0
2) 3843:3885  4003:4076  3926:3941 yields 8.1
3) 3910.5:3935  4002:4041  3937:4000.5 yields 4.3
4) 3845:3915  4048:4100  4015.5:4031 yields -0.9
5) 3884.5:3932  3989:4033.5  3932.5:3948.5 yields 5.2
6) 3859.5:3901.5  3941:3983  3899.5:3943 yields 4.9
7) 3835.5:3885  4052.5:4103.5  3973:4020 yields -1.8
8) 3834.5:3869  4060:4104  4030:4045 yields -0.9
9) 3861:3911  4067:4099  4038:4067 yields -0.8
